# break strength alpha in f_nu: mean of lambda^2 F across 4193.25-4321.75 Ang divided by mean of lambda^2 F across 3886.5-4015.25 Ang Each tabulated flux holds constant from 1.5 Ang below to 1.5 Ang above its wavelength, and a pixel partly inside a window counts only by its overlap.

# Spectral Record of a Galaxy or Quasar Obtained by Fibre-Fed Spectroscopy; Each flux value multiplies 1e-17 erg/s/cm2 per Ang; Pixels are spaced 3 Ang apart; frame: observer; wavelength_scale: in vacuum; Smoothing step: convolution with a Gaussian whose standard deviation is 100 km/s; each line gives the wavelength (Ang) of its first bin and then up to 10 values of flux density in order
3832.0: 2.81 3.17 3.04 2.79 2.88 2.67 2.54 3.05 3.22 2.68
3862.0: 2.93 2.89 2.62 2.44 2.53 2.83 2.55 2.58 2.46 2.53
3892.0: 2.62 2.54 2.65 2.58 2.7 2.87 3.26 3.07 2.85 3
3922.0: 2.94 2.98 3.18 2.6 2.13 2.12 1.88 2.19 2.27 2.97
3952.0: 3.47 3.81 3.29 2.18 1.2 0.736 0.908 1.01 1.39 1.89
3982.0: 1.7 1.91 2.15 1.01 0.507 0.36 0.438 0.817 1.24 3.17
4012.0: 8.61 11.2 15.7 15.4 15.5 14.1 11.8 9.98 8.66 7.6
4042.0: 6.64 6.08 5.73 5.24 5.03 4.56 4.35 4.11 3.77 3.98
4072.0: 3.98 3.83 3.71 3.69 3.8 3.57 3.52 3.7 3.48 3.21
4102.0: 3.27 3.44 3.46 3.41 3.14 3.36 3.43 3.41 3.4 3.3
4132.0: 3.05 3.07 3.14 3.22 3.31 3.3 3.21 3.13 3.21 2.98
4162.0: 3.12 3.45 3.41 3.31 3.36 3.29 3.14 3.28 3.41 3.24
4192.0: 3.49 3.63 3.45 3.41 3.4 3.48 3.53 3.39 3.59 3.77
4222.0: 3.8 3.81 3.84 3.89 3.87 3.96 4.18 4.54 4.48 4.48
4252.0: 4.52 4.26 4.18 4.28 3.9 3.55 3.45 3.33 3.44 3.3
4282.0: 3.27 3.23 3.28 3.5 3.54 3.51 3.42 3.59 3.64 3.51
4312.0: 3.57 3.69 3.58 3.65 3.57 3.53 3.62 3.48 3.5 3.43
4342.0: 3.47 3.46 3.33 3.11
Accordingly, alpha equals 1.8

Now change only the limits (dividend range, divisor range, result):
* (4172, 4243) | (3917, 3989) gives 1.81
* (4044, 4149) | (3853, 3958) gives 1.50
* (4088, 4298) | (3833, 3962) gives 1.48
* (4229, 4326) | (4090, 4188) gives 1.22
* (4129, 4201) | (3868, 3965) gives 1.39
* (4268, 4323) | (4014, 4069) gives 0.46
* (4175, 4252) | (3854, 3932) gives 1.57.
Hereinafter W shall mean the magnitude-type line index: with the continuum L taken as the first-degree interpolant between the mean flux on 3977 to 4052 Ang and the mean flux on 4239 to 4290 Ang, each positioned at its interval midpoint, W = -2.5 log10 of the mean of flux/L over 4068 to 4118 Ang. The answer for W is 0.48 mag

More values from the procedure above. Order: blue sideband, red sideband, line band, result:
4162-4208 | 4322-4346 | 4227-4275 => -0.18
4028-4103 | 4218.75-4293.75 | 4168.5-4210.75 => 0.26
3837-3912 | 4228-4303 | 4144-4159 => 0.10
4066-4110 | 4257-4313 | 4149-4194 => 0.10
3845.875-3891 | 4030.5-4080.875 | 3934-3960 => 0.40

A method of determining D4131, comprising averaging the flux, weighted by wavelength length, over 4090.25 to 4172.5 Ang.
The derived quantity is 3.3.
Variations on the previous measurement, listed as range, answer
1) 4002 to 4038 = 9.78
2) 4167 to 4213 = 3.39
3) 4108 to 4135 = 3.31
